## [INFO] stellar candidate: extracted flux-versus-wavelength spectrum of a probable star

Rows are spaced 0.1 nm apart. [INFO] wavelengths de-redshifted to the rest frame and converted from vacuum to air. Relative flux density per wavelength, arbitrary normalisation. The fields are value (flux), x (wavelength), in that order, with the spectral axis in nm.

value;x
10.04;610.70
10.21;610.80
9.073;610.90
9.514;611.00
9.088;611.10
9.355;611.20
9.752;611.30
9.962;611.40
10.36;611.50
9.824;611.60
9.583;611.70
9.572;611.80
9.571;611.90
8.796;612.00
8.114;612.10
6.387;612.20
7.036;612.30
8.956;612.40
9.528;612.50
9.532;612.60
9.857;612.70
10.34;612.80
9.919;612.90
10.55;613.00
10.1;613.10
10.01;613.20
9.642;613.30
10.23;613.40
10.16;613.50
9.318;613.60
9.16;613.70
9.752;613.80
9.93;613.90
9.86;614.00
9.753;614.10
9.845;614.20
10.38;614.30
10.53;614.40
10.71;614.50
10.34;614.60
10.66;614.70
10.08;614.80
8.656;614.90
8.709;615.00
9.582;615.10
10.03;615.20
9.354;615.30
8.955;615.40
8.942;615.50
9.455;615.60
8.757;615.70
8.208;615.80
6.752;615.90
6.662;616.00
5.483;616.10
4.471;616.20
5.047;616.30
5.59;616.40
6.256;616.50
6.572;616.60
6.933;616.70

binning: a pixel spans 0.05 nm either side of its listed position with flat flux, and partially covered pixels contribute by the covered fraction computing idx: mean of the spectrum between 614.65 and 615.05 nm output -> 9.53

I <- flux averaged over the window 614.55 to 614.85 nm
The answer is 10.4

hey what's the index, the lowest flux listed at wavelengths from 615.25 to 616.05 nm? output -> 6.662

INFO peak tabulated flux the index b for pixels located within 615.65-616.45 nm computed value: 8.757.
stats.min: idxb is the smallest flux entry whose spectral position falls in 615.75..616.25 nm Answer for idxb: 4.471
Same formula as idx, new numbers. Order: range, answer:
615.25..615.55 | 9.08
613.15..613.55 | 10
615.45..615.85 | 8.84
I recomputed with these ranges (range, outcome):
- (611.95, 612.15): 8.46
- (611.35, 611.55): 10.2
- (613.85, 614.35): 9.95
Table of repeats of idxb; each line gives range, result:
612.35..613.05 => 8.956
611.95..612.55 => 6.387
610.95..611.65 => 9.088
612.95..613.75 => 9.16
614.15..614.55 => 9.845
